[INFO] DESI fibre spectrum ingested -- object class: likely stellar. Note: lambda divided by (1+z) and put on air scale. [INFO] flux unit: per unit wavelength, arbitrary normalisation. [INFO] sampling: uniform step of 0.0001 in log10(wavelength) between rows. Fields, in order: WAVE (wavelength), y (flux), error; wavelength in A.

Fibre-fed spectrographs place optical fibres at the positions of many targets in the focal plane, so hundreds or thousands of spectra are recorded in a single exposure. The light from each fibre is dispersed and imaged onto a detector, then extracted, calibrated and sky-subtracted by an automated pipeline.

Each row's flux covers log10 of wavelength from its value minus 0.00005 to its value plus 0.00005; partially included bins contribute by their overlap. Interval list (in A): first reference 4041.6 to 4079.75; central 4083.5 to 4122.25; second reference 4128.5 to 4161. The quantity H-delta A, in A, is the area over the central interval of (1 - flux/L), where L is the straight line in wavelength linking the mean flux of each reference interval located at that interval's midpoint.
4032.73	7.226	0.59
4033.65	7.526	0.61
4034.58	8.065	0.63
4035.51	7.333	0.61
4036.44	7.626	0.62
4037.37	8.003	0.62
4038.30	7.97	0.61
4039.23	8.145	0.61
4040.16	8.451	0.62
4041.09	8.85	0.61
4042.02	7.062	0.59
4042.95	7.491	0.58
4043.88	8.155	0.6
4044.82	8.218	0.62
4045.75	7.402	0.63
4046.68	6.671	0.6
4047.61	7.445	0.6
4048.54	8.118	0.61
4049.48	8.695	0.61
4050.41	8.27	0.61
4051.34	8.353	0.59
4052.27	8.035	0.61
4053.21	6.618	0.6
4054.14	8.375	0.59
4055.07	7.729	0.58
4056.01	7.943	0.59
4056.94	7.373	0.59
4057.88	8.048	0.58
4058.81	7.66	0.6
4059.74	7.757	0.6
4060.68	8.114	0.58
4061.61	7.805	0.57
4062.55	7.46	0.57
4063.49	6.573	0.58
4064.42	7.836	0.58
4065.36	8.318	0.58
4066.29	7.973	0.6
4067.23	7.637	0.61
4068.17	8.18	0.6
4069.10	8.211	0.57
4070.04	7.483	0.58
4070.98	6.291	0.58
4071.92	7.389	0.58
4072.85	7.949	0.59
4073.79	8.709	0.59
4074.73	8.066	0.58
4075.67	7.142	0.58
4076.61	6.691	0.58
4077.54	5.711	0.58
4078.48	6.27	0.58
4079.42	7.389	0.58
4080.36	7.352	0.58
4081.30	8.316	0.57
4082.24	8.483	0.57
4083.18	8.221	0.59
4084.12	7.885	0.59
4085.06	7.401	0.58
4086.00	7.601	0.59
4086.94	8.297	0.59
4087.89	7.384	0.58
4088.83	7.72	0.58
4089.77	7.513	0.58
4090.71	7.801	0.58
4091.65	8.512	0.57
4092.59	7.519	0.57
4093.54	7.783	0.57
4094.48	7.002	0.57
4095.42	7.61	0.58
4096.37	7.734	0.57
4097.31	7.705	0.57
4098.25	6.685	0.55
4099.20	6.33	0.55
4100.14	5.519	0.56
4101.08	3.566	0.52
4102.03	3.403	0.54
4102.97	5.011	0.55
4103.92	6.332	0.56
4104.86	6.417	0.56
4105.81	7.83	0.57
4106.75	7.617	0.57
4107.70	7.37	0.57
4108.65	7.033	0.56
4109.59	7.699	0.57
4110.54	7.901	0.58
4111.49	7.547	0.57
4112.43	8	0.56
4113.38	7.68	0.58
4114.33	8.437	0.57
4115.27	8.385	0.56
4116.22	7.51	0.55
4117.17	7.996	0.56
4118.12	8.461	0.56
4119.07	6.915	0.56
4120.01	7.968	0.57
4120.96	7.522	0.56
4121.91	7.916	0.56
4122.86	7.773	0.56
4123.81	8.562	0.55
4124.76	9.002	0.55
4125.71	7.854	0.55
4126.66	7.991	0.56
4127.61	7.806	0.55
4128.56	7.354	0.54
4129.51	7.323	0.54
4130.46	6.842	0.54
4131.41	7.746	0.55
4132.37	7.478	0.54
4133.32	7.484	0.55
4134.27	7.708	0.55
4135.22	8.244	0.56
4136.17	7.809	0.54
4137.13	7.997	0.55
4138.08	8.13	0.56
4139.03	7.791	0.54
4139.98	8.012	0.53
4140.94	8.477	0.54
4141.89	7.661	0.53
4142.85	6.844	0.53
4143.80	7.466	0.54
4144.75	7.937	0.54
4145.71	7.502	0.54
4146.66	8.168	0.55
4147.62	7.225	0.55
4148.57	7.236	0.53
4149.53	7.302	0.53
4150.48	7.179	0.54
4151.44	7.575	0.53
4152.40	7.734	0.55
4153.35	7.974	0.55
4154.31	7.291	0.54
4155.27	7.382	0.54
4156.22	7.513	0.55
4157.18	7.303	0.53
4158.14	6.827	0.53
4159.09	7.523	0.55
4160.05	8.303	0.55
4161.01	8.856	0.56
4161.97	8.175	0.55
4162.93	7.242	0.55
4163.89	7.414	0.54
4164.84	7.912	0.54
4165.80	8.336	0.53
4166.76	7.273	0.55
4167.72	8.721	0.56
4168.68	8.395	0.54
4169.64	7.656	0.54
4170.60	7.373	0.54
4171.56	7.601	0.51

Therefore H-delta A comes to 1.7 A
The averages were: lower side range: 7.63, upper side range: 7.62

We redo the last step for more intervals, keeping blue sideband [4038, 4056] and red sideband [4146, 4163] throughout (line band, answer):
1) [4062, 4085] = 0.8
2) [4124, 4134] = 0.0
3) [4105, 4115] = 0.1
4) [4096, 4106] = 2.3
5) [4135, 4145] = -0.3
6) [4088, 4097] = 0.1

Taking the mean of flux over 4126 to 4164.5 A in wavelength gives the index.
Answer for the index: 7.65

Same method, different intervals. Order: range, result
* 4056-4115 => 7.37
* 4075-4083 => 7.23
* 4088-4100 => 7.44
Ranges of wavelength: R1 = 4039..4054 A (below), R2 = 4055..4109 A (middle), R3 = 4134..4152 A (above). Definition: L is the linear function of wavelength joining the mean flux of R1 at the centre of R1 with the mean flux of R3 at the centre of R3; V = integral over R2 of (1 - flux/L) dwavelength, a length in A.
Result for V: 3.43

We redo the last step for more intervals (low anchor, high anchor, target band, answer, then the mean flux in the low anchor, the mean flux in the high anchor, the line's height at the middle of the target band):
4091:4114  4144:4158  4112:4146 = -2.8 A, 6.92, 7.5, 7.24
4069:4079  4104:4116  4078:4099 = -0.7 A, 7.23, 7.62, 7.39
